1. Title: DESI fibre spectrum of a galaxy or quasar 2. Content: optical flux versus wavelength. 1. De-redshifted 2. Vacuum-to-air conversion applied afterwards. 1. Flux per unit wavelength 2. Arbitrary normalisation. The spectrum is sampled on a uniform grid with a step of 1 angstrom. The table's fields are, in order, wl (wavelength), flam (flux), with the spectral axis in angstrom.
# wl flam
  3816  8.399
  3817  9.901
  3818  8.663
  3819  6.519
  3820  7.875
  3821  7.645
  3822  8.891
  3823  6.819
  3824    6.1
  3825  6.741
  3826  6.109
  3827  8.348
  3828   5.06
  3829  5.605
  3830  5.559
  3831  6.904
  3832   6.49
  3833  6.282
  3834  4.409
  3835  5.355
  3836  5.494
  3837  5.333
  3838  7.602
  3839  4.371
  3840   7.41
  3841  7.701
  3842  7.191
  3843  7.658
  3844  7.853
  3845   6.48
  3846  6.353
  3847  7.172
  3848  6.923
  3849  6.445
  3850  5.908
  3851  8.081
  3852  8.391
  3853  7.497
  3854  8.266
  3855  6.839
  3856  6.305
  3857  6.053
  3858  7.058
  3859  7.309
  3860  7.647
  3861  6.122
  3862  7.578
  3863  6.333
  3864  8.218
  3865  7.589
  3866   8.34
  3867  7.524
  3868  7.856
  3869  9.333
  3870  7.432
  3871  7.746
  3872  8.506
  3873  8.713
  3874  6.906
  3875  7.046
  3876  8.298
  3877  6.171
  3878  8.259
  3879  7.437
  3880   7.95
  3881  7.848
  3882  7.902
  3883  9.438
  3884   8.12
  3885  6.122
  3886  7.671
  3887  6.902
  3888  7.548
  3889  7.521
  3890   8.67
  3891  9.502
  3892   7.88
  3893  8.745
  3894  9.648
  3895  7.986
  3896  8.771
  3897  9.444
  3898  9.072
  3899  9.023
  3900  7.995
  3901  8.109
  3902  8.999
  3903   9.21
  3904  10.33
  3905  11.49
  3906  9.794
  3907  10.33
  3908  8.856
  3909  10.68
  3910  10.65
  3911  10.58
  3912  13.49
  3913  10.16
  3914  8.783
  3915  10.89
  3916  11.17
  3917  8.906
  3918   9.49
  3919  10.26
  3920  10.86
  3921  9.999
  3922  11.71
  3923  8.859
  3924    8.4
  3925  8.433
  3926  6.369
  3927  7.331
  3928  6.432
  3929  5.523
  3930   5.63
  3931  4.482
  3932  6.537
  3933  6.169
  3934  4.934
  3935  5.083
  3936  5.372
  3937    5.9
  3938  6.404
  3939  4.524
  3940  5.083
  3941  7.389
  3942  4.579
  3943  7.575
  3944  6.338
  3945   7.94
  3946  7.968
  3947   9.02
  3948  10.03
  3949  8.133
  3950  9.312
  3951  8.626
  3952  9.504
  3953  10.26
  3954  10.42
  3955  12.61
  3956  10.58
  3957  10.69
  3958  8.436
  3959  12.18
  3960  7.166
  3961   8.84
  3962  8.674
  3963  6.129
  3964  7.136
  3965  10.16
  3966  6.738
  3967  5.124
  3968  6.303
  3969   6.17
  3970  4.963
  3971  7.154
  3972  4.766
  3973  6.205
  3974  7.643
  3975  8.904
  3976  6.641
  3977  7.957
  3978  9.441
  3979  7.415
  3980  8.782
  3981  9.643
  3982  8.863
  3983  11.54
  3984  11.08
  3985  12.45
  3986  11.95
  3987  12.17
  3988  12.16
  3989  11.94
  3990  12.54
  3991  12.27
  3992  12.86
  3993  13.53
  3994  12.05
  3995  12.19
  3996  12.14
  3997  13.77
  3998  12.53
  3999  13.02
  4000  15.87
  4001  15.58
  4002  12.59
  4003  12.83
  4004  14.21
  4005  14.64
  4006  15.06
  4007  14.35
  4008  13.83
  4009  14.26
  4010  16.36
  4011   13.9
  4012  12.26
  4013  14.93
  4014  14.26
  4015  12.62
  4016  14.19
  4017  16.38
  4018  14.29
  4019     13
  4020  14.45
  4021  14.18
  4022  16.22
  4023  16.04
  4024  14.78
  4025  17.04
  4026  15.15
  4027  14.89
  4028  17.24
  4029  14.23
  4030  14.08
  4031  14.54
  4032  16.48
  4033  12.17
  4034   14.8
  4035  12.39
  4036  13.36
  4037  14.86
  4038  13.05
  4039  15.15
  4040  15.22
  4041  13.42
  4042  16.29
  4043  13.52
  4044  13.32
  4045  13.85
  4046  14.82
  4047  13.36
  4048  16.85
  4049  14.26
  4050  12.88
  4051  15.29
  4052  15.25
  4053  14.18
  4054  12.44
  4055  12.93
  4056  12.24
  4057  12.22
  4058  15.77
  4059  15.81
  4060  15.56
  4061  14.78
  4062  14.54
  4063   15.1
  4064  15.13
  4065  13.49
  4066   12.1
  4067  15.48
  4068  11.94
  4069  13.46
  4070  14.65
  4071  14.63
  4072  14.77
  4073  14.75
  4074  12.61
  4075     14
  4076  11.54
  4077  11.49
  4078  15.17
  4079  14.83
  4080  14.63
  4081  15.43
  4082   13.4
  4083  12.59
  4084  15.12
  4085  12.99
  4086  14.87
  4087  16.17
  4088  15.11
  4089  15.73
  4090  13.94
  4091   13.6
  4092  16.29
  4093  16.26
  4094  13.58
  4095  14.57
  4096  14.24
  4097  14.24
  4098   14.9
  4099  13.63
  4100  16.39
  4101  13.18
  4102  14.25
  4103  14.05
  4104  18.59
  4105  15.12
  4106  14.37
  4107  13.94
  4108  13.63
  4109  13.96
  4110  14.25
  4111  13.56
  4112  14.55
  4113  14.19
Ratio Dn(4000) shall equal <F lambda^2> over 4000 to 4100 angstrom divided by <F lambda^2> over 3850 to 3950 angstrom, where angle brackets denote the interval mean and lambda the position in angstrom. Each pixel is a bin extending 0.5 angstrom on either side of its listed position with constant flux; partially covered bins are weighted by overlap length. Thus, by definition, 1.92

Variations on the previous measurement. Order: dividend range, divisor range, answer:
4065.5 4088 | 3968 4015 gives 1.27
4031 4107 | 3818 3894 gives 2.20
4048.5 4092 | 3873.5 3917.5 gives 1.74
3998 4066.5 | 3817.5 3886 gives 2.20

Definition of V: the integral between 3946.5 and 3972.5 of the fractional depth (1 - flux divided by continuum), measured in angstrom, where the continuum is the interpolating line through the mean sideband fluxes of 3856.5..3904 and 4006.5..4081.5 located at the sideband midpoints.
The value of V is 6.06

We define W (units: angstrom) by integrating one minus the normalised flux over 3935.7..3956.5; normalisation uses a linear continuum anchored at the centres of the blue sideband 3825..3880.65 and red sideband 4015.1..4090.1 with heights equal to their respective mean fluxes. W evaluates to 4.94 angstrom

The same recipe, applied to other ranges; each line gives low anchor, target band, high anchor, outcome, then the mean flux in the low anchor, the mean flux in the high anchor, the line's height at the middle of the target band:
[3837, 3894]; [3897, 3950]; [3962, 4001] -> 1.9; 7.5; 9.85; 8.67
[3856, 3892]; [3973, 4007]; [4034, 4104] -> -0.1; 7.66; 14.3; 11.6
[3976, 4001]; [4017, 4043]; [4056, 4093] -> -3.7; 11.6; 14.3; 12.9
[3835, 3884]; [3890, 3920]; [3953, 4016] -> -3.6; 7.32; 10.9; 8.62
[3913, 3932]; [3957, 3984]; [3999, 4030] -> 8.7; 8.52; 14.6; 11.7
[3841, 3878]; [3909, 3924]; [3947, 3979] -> -4.7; 7.38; 8.28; 7.88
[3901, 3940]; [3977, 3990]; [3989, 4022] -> 1.9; 8.45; 13.8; 12.4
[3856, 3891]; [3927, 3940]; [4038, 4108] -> 5.4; 7.63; 14.3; 9.65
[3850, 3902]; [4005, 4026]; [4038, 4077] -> -3.3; 7.85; 14.1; 12.7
